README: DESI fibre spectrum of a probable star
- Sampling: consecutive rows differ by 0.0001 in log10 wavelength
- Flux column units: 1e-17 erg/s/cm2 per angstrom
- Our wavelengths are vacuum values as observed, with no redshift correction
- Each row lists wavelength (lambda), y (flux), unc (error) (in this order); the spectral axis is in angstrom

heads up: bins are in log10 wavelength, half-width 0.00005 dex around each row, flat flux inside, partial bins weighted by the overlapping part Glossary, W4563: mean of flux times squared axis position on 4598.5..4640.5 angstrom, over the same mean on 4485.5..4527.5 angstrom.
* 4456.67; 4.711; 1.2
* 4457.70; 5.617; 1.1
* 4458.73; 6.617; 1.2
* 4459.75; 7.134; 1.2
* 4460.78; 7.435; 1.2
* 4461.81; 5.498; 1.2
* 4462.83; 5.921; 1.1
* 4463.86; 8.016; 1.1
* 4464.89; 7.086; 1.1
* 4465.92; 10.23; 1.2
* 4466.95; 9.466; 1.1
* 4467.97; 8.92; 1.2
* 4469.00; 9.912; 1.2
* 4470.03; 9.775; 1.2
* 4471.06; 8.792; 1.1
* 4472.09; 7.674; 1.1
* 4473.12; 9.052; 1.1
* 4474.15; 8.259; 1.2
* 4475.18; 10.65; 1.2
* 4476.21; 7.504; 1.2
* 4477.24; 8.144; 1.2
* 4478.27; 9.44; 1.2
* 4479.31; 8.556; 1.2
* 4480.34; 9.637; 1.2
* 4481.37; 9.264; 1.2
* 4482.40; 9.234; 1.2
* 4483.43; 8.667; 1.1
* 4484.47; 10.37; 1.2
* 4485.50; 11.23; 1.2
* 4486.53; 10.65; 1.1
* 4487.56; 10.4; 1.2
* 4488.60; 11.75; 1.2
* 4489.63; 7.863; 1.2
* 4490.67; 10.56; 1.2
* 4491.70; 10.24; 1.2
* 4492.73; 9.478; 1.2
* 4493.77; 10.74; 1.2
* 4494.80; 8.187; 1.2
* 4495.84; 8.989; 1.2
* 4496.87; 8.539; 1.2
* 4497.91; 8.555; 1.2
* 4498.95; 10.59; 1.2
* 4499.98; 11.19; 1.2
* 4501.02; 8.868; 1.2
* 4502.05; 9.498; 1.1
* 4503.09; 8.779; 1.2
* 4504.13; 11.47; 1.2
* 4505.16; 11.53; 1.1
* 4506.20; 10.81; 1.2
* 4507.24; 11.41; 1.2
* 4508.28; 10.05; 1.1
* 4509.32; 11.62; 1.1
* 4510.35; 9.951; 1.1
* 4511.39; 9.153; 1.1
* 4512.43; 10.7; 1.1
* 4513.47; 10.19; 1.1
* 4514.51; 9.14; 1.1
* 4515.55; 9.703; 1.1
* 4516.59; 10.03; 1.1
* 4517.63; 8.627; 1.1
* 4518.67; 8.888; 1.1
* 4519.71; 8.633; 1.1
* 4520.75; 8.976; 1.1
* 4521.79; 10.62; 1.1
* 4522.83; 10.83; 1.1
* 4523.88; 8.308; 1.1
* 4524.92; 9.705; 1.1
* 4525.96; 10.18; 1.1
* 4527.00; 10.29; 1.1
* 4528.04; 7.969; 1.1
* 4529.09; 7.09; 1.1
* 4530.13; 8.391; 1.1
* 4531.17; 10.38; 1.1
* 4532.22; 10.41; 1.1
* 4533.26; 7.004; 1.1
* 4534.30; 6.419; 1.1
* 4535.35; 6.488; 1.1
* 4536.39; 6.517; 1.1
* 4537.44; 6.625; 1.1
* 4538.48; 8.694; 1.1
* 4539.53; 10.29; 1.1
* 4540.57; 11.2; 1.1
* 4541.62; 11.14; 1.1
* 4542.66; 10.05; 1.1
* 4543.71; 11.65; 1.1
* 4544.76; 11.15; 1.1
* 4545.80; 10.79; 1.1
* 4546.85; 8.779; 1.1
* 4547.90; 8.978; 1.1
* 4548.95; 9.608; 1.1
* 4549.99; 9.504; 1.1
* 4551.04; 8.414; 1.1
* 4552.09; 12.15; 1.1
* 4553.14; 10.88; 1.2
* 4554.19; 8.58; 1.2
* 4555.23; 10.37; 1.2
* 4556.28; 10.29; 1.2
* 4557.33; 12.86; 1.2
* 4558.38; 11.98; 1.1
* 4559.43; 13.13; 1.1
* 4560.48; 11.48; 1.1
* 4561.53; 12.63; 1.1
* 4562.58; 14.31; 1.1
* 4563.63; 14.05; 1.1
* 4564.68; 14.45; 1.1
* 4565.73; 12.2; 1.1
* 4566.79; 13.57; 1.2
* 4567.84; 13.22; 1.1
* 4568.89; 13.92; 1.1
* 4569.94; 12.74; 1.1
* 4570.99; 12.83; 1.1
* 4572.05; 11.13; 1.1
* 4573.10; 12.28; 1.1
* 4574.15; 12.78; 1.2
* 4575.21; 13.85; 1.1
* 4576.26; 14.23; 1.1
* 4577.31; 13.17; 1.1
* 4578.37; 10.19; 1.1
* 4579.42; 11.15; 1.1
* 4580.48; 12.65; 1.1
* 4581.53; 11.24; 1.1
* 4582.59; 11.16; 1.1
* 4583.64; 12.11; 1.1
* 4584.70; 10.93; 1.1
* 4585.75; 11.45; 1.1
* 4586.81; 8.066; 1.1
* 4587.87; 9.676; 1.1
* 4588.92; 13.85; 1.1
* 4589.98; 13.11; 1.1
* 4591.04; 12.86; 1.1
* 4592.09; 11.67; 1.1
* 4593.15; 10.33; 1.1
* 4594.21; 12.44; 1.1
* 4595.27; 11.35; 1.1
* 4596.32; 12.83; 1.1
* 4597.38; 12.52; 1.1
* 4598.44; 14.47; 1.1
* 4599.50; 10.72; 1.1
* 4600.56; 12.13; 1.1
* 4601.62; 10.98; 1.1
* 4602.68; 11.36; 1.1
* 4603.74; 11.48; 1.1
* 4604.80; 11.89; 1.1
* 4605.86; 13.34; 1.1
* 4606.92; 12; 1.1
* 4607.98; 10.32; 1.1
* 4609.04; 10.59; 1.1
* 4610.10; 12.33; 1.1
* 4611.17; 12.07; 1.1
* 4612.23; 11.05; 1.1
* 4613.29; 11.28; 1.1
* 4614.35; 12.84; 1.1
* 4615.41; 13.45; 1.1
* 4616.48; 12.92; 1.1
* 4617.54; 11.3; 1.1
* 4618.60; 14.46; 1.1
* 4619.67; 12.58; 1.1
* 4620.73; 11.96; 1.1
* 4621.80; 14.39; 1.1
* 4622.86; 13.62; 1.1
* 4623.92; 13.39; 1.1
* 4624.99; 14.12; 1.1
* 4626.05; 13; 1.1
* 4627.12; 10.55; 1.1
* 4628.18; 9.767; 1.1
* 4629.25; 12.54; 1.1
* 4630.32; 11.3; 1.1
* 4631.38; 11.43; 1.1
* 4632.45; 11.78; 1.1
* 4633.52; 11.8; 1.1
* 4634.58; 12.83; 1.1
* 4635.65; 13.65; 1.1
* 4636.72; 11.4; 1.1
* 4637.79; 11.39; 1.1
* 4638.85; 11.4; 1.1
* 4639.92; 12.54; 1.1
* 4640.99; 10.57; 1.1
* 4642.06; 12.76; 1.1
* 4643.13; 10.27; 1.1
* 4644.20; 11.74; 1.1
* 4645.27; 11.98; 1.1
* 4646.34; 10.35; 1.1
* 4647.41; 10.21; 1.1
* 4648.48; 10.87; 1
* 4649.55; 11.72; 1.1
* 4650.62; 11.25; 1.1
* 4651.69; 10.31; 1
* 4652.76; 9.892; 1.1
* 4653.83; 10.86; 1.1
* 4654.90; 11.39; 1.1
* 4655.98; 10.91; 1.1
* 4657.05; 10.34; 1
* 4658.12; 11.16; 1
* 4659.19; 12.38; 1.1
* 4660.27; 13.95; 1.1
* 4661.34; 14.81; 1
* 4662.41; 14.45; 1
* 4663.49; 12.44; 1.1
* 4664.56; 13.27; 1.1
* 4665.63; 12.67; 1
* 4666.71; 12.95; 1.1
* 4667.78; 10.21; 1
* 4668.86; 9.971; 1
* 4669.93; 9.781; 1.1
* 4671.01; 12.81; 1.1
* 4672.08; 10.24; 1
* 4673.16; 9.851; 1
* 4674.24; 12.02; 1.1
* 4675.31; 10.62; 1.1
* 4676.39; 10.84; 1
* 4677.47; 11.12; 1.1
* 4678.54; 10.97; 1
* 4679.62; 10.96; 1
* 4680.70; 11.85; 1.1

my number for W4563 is 1.29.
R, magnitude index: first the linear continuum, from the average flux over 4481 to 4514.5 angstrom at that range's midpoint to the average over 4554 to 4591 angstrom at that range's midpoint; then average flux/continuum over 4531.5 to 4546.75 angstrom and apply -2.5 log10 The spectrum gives 0.22 mag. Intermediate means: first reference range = 10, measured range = 9.18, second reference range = 12.2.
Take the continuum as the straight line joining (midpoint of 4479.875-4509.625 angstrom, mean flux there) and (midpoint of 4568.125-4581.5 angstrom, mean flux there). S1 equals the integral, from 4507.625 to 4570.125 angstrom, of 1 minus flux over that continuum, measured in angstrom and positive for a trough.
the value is 6.4 angstrom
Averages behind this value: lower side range 10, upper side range 12.5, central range 10.3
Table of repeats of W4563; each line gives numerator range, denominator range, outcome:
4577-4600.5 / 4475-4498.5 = 1.29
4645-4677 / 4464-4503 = 1.32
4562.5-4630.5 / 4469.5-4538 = 1.36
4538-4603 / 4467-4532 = 1.25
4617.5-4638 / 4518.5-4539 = 1.50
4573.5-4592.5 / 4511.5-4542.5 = 1.34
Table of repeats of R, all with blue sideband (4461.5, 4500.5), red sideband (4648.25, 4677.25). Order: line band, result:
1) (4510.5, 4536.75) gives 0.085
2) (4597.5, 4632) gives -0.117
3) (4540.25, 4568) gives -0.121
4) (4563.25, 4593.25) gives -0.172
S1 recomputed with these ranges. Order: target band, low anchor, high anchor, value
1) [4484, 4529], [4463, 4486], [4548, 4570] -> 0.9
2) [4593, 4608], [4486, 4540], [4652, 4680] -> -1.8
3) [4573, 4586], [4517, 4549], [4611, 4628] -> -1.3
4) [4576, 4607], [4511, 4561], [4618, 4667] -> -2.7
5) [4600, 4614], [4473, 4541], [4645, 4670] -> -0.9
